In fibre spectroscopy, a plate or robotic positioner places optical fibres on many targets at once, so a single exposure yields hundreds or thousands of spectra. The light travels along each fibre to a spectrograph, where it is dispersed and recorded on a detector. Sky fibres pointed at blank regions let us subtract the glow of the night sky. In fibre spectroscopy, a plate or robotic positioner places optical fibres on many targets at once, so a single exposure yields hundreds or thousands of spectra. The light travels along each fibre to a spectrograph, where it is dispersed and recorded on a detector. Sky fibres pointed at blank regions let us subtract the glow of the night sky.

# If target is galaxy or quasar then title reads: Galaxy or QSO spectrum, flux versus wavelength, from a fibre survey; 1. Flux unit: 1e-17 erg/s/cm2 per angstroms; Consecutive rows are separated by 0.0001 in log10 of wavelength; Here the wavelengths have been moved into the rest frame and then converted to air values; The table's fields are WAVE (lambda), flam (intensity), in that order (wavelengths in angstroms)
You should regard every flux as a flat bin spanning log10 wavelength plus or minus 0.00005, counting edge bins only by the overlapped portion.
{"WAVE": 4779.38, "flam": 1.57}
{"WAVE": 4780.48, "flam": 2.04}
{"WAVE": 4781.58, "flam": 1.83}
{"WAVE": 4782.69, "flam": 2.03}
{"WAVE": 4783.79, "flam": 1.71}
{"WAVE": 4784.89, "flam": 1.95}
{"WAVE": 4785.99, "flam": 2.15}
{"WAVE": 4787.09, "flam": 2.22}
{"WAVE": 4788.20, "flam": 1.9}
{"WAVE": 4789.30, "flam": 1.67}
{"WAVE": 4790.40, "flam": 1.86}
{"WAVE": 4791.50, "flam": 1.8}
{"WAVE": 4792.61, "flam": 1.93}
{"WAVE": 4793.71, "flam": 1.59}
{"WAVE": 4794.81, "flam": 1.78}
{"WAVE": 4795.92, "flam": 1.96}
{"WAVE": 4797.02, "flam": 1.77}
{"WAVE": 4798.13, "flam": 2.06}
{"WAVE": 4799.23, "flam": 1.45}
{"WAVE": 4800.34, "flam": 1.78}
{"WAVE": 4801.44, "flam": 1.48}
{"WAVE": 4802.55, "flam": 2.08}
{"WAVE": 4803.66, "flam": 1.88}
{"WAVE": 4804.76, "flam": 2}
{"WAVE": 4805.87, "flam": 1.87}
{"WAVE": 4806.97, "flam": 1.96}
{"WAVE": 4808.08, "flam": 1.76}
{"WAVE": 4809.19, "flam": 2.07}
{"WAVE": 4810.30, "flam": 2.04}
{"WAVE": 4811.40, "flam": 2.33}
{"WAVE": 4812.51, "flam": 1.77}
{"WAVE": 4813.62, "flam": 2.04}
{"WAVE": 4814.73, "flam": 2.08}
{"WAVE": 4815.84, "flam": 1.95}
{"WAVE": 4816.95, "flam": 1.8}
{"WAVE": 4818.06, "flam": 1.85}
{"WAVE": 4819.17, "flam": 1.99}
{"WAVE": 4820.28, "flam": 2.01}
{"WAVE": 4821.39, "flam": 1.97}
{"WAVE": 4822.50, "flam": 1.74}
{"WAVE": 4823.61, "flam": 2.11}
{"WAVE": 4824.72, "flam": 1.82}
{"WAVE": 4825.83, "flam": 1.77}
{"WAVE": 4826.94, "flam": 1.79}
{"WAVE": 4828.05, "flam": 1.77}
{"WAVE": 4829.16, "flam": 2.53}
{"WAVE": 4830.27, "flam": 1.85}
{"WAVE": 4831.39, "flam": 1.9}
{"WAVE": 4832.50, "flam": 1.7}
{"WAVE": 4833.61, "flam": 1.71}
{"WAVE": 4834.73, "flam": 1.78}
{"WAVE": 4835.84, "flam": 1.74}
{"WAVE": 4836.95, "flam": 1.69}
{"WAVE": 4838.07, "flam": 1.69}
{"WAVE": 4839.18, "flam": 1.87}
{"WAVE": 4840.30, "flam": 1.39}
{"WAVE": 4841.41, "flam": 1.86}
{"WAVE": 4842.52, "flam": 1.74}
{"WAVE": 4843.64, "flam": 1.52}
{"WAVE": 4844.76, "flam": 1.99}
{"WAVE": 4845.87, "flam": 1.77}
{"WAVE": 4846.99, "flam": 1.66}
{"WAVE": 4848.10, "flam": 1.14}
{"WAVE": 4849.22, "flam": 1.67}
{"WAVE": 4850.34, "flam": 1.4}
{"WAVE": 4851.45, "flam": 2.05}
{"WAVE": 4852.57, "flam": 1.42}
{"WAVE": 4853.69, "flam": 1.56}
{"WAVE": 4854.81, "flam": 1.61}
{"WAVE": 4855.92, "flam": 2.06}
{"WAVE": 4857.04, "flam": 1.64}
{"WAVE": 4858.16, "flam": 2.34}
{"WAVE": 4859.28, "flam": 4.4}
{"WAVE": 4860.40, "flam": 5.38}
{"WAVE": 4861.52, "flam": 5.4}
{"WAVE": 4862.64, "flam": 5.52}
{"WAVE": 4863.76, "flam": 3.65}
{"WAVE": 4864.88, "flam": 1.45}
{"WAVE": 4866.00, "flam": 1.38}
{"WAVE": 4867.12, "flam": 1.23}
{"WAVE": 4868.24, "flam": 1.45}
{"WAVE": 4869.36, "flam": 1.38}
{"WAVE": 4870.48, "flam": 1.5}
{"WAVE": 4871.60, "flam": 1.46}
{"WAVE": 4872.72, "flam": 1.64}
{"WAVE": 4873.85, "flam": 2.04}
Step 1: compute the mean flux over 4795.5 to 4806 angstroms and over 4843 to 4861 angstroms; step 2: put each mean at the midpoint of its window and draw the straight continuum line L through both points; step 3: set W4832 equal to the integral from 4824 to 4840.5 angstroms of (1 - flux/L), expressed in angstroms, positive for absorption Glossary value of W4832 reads 1.5 angstroms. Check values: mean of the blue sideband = 1.83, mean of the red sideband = 2.11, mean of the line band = 1.81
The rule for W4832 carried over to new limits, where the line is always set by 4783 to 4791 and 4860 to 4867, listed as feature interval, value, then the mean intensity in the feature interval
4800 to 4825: 5.50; 1.93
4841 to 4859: 8.45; 1.75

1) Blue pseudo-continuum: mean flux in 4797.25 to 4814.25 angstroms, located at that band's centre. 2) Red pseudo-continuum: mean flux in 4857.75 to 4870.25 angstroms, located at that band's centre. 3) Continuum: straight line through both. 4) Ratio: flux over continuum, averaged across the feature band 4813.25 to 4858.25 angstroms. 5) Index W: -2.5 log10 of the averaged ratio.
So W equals 0.33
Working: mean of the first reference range 1.9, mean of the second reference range 3.02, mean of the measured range 1.8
